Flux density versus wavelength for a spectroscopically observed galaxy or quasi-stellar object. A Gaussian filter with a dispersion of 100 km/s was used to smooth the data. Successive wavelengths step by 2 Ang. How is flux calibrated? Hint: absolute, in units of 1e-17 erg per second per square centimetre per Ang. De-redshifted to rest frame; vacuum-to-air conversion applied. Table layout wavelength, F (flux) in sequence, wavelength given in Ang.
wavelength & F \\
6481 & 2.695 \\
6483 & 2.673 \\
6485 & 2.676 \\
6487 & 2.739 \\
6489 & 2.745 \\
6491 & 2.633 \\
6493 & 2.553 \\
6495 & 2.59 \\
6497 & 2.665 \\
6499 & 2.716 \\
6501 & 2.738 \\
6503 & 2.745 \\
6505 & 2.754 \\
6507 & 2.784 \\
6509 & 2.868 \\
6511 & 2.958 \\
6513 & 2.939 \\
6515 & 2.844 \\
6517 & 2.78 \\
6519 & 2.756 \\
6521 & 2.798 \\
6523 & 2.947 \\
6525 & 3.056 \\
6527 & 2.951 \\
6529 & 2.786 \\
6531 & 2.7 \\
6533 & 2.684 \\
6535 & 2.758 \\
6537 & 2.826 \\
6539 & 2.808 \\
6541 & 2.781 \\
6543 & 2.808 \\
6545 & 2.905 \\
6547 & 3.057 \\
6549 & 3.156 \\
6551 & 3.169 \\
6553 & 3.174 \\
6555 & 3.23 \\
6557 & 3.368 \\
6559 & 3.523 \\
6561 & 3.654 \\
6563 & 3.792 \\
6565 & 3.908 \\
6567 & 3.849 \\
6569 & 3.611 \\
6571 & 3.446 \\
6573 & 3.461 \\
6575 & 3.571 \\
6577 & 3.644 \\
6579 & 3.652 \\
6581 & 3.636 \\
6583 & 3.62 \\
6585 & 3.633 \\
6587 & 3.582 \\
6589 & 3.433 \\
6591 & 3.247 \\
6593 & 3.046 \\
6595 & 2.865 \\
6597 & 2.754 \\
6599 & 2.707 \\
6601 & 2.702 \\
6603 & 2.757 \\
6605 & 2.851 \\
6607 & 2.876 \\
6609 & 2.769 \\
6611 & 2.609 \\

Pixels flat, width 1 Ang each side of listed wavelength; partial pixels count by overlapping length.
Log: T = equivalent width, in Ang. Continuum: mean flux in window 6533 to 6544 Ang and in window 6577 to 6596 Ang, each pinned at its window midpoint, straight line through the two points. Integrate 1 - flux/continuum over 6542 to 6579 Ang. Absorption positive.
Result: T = -4.0 Ang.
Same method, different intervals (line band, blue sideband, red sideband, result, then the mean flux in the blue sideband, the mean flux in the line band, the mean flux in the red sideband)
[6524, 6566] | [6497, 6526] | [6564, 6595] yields 1.1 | 2.83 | 3.1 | 3.53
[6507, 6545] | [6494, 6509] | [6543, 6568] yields 2.2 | 2.72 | 2.84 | 3.38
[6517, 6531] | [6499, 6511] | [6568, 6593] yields 0.5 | 2.79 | 2.86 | 3.52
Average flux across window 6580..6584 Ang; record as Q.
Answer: 3.63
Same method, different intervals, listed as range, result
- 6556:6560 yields 3.45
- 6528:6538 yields 2.75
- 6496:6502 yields 2.71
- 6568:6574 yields 3.51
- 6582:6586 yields 3.63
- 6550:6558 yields 3.24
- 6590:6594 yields 3.15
